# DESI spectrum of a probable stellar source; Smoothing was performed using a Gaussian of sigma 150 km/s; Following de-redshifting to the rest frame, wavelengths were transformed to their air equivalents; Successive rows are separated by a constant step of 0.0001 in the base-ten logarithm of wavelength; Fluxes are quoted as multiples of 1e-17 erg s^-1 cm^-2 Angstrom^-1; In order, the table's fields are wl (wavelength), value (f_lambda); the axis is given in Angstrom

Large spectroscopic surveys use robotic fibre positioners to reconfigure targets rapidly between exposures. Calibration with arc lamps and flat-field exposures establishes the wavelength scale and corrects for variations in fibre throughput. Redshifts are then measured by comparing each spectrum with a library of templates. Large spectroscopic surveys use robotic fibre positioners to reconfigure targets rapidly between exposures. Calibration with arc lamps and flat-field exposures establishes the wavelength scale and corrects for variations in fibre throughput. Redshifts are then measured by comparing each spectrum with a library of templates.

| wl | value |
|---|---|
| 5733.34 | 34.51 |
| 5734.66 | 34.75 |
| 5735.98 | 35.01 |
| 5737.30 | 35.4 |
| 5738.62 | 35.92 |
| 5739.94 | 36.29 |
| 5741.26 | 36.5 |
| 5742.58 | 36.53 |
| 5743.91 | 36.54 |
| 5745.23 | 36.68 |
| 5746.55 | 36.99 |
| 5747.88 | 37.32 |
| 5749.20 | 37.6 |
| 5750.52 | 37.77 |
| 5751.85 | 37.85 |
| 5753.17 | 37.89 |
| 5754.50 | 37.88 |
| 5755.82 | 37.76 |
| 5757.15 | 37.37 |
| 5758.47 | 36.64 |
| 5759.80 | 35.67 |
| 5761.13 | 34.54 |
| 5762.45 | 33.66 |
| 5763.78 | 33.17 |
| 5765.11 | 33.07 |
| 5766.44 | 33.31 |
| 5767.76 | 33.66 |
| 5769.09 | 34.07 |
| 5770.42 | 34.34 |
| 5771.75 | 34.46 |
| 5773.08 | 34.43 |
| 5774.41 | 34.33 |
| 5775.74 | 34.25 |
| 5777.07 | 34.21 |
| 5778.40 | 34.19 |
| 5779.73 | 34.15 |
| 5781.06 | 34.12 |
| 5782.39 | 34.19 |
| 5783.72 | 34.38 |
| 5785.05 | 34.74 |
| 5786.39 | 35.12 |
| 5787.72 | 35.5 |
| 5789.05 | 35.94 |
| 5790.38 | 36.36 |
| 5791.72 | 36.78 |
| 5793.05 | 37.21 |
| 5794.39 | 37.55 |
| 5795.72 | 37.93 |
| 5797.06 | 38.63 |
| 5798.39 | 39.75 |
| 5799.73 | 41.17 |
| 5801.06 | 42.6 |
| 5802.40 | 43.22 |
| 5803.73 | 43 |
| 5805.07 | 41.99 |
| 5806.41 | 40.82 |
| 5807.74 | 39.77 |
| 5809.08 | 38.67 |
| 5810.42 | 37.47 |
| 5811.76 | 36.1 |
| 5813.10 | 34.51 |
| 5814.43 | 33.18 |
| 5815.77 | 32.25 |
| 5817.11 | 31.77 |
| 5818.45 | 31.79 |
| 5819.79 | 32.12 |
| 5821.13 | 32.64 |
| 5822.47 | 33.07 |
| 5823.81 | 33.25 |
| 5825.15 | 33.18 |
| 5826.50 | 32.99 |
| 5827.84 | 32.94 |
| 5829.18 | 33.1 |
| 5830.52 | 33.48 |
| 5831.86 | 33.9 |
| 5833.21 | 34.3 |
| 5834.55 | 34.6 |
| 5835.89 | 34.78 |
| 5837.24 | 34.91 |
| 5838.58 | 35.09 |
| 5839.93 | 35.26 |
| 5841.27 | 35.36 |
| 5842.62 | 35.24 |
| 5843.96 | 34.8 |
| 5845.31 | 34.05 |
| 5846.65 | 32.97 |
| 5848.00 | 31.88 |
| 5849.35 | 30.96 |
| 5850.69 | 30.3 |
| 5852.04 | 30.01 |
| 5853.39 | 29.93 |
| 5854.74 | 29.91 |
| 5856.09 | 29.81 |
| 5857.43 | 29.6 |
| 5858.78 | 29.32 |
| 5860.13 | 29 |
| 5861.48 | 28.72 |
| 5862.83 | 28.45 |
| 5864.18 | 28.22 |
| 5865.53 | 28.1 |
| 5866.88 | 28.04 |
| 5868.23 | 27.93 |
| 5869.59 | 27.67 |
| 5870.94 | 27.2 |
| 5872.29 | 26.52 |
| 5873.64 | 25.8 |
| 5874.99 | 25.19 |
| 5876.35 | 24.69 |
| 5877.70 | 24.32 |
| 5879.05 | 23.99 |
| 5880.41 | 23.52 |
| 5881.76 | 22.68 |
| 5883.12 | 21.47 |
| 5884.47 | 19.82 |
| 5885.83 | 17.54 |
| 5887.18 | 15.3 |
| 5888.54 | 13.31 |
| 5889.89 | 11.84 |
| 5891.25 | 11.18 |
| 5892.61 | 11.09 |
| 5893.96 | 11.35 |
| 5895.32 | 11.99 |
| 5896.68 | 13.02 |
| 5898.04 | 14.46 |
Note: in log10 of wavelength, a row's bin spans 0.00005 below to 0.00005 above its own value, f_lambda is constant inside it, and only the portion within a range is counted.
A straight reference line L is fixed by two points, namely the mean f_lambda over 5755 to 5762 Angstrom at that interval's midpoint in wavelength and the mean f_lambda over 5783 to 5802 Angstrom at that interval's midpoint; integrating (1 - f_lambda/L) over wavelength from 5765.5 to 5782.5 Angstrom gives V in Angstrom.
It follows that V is 1.27 Angstrom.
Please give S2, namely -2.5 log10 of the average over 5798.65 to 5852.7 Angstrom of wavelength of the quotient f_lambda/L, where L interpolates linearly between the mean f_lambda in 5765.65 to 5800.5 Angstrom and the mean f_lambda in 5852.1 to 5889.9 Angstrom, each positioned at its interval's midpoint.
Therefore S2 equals -0.15 mag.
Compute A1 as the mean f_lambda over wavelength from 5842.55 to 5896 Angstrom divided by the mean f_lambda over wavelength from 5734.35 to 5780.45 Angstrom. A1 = 0.70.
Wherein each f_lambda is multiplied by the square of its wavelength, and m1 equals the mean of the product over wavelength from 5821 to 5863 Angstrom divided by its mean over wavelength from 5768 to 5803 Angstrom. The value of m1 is 0.9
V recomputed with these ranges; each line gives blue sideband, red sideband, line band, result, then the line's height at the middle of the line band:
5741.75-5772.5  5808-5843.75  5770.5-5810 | -2.5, 35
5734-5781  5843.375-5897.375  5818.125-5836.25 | -2.9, 28.7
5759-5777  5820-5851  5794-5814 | -3.3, 33.8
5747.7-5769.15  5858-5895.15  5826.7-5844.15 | -4.7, 27.2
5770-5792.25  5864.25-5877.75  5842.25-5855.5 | -1.5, 28.7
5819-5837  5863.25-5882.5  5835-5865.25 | -1.9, 29.8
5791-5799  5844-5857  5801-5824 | -0.4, 35.8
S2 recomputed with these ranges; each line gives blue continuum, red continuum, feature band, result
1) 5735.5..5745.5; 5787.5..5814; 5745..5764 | 0.002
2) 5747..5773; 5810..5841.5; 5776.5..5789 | 0.013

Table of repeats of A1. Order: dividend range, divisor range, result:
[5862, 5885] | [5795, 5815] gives 0.65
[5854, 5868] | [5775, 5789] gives 0.84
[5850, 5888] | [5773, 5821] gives 0.72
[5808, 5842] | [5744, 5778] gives 0.96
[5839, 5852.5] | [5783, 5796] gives 0.92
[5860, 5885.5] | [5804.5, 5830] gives 0.74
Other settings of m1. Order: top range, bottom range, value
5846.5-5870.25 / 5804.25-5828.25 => 0.85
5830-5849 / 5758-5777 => 1.03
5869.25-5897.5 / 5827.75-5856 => 0.59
